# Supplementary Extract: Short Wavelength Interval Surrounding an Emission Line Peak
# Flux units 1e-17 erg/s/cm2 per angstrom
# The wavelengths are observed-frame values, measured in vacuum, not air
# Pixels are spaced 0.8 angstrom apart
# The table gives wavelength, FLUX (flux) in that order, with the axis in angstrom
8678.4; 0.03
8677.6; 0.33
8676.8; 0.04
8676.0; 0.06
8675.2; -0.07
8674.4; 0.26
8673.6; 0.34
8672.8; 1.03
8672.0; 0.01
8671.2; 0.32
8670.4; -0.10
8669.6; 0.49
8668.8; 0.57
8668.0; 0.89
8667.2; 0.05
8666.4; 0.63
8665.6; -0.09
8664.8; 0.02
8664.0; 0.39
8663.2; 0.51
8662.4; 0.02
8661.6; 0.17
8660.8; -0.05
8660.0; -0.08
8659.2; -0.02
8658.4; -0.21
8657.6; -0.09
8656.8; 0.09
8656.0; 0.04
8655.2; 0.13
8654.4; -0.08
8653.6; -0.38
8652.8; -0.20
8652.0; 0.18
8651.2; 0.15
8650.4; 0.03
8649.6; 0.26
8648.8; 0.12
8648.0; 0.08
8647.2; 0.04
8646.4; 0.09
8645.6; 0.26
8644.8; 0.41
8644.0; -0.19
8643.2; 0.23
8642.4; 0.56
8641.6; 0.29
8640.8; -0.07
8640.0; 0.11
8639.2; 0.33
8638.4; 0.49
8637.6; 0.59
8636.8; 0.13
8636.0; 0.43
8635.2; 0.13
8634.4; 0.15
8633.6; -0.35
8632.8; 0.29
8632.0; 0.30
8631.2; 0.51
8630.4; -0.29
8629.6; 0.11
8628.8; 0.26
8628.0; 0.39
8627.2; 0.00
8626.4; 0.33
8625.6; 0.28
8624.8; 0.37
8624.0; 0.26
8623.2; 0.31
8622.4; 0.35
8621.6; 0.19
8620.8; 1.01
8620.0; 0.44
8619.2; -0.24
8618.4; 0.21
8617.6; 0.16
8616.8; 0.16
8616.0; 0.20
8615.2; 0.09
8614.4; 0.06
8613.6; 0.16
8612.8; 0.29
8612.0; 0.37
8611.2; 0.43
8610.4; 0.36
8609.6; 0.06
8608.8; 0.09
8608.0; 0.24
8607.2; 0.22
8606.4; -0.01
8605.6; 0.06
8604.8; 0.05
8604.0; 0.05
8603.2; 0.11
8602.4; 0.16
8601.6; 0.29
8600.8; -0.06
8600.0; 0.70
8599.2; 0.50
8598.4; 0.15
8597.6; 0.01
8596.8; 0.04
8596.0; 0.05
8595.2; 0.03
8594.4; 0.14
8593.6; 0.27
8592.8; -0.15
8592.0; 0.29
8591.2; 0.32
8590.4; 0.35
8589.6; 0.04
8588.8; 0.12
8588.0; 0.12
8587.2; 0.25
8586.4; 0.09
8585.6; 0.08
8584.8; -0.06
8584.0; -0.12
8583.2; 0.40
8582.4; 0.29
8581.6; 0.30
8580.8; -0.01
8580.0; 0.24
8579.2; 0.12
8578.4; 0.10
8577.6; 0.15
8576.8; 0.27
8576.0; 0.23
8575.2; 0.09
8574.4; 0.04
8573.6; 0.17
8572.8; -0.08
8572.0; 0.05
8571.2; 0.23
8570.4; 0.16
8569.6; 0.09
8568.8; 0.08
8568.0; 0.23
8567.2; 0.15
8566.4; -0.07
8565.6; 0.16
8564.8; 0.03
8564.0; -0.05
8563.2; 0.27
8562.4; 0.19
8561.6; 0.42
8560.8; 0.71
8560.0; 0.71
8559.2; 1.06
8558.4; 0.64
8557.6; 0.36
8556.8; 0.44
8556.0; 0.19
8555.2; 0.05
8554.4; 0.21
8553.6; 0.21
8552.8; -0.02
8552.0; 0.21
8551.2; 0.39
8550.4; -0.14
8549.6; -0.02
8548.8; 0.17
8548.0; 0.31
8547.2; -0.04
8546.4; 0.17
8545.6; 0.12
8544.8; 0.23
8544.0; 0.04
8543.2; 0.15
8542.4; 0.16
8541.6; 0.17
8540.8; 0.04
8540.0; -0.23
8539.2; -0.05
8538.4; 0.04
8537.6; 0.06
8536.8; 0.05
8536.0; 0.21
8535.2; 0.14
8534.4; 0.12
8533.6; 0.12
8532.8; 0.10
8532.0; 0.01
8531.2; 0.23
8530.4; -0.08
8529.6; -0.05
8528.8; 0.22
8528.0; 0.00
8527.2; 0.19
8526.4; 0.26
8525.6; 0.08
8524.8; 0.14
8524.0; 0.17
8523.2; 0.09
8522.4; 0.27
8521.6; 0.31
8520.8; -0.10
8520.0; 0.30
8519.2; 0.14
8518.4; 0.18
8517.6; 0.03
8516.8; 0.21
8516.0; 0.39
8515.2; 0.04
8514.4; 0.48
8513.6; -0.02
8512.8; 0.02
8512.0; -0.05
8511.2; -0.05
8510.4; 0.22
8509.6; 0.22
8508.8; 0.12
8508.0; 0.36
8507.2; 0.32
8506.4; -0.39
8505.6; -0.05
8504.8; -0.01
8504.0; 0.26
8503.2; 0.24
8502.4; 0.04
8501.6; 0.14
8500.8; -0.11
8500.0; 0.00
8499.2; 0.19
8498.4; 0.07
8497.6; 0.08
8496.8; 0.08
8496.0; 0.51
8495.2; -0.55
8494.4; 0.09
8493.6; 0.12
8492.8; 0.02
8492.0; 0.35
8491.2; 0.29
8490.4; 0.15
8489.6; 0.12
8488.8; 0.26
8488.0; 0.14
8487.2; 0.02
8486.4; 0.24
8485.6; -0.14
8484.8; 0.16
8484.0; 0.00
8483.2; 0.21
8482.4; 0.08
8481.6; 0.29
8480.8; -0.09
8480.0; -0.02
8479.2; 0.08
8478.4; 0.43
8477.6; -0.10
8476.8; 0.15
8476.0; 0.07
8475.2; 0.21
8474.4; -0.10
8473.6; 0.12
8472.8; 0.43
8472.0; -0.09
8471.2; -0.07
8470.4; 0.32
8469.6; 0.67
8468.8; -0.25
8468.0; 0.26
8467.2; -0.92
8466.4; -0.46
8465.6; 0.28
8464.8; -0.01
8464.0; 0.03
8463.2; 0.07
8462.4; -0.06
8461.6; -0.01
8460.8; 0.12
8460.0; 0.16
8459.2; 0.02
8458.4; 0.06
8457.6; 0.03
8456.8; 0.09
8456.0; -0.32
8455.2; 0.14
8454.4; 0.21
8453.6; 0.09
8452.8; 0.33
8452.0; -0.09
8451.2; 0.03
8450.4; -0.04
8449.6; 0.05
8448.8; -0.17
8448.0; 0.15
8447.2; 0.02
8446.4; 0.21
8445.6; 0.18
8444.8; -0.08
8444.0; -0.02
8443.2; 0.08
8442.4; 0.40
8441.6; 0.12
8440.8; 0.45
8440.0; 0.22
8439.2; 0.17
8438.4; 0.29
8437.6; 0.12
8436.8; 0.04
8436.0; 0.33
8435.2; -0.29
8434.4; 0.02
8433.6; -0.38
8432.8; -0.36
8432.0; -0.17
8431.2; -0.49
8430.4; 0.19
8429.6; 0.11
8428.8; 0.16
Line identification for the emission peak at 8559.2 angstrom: Hbeta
